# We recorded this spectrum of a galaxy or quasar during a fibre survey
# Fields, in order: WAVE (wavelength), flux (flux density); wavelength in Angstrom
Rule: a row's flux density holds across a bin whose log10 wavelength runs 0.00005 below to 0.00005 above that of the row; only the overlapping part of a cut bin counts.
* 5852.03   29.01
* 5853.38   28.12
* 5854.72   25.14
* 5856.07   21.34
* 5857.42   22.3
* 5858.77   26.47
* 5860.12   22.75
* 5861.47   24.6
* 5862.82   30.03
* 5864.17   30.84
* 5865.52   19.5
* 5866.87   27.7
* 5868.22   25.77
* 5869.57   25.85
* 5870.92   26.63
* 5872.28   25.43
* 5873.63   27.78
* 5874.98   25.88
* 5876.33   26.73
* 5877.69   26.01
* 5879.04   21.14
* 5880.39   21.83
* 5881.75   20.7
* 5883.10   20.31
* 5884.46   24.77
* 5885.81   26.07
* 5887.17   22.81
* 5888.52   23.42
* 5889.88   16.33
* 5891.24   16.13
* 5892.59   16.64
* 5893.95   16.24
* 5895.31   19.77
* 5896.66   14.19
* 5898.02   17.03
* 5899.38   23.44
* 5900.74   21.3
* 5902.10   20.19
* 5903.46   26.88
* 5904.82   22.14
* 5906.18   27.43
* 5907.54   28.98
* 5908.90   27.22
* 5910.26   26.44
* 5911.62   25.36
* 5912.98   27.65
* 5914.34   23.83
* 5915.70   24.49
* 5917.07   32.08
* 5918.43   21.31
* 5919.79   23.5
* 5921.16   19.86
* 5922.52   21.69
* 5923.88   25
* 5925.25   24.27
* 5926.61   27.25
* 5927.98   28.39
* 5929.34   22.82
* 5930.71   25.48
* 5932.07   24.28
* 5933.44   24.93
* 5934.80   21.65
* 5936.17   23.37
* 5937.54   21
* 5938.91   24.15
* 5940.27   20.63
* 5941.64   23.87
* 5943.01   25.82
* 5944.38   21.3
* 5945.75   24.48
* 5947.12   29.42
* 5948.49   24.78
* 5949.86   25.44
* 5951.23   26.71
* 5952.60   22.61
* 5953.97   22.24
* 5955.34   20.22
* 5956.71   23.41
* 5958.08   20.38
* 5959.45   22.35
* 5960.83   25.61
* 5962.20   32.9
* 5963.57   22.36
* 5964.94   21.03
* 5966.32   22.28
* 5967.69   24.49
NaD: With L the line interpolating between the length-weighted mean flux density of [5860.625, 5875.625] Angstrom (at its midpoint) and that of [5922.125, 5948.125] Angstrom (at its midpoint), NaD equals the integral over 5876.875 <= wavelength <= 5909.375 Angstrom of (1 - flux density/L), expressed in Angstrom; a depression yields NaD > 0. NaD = 4.9 Angstrom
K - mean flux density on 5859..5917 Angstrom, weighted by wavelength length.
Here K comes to 23.6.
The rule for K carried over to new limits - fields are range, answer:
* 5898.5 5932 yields 24.8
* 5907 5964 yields 24.5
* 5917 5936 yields 24.2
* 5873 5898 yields 21.4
